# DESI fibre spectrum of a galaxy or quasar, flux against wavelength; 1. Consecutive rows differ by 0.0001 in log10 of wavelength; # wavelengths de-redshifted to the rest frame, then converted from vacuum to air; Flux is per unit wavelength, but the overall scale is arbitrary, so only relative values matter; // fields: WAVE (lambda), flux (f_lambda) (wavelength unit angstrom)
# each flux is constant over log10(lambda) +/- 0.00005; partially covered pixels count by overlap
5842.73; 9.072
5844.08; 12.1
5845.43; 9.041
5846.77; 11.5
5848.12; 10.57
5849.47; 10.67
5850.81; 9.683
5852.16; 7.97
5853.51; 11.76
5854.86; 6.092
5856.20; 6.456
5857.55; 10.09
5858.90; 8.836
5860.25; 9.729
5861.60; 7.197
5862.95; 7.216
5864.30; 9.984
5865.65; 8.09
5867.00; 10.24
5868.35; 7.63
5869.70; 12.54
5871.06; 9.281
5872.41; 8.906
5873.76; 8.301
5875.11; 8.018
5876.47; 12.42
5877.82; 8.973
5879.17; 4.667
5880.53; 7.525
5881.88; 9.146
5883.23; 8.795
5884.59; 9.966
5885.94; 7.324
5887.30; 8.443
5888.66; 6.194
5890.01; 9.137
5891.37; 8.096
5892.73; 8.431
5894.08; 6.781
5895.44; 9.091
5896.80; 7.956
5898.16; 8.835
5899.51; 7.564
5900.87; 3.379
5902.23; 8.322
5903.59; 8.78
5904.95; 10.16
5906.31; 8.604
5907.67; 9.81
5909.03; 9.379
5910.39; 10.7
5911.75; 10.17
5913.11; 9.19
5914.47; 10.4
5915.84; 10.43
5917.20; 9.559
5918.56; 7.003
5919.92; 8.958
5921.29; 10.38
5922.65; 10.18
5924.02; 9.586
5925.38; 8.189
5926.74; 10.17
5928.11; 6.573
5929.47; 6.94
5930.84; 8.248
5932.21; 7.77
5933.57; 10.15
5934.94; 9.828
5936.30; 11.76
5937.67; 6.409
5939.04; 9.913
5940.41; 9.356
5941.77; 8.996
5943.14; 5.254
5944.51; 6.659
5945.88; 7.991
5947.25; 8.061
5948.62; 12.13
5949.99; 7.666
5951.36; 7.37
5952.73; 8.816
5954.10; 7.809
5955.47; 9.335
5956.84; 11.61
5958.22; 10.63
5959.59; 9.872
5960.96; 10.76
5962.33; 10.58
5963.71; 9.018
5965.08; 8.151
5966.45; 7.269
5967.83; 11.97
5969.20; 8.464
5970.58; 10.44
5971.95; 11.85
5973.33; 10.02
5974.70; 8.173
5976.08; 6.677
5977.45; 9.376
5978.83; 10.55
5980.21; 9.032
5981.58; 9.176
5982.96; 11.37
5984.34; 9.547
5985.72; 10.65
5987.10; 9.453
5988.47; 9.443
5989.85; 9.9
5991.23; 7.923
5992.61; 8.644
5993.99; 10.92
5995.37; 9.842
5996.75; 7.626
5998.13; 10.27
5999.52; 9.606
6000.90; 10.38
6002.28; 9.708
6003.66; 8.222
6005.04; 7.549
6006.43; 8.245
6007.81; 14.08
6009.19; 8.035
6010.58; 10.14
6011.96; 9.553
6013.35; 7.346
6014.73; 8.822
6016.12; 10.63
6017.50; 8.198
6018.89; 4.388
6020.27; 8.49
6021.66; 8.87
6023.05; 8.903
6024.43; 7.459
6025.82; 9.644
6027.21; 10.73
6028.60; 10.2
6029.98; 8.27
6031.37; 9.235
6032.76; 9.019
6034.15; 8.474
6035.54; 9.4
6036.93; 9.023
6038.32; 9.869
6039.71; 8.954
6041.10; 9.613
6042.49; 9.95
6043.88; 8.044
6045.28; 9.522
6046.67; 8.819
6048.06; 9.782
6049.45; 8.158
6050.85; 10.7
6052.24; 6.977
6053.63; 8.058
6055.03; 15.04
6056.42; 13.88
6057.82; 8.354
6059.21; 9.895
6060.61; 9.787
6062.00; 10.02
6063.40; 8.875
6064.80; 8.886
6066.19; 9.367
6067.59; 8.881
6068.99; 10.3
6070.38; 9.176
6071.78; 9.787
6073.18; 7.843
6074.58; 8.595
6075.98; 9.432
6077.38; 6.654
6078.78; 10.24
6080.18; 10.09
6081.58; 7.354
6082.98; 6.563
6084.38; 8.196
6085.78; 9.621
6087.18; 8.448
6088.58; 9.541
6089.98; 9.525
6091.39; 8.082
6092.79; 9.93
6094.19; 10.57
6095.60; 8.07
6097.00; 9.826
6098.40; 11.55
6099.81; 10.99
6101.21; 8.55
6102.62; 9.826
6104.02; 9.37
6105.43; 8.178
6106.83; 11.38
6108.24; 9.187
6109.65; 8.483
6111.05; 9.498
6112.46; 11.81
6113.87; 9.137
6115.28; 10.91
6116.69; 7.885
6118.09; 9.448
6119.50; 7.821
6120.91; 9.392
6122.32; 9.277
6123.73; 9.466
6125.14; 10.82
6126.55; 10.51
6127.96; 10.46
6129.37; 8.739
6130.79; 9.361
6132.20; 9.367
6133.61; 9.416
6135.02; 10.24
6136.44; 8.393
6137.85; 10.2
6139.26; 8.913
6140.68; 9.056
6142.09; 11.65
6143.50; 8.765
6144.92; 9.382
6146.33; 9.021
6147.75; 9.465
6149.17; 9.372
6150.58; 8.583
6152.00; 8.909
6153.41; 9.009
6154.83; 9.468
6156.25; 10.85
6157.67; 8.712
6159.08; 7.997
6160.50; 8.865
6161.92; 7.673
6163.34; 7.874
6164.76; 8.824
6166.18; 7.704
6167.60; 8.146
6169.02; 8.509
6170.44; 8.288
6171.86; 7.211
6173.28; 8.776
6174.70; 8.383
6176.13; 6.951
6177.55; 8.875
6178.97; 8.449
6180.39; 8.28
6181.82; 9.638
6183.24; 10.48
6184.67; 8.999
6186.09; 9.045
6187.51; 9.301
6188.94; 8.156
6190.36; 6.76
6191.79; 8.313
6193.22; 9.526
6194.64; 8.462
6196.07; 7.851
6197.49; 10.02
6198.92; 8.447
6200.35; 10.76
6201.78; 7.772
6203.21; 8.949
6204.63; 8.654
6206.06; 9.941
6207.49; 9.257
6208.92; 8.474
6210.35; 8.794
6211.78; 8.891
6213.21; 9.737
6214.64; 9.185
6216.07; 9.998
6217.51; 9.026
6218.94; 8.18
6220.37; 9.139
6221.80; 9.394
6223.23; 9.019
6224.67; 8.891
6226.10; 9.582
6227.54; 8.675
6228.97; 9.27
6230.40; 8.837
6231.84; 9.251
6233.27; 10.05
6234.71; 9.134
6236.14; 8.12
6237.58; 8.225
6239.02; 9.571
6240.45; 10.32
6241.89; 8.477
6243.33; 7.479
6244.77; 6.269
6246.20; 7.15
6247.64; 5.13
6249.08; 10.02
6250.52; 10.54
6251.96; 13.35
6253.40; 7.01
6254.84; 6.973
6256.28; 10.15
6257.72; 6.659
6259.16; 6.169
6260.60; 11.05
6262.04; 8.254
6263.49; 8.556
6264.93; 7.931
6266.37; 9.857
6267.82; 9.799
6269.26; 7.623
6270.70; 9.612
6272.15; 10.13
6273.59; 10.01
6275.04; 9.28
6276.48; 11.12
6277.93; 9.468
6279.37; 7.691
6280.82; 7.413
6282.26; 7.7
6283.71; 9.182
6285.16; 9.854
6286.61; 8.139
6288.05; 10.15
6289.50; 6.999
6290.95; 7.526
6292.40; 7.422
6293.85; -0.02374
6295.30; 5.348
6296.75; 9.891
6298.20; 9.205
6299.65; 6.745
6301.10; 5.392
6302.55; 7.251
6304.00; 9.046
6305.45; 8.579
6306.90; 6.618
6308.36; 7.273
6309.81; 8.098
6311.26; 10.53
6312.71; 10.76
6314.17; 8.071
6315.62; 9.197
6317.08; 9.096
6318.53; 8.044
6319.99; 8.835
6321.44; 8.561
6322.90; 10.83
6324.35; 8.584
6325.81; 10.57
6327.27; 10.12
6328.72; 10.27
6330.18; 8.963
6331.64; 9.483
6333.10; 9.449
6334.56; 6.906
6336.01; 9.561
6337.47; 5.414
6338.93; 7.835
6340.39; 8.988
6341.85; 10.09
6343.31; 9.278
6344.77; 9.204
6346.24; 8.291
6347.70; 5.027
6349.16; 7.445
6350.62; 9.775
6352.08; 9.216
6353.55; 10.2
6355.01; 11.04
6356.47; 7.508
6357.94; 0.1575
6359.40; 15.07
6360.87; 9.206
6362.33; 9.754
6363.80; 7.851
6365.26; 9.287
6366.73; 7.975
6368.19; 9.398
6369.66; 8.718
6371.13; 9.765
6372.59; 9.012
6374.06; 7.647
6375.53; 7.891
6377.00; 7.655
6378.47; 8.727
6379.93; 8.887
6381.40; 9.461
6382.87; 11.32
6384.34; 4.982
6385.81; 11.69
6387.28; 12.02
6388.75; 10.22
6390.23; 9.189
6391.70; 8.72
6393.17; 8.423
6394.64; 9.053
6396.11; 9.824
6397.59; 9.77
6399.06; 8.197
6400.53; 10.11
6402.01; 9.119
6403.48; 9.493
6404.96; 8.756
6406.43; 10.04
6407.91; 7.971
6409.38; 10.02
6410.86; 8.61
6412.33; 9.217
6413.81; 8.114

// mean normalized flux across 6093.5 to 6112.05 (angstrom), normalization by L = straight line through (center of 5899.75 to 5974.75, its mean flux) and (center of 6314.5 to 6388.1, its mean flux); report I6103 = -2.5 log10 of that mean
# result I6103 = -0.08 mag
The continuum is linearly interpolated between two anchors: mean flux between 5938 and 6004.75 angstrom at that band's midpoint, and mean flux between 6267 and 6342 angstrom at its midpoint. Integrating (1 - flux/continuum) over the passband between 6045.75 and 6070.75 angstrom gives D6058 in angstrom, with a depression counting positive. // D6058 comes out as -1.8 angstrom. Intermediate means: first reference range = 9.28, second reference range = 8.5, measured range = 9.73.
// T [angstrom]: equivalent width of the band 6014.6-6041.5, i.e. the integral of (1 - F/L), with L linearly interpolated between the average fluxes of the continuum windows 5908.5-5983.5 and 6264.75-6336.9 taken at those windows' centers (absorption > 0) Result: 0.4 angstrom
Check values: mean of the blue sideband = 9.2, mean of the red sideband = 8.56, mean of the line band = 8.9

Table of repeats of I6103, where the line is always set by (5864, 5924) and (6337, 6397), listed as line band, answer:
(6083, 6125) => -0.07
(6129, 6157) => -0.07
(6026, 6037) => -0.06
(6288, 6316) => 0.16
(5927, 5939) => 0.03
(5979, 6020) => -0.05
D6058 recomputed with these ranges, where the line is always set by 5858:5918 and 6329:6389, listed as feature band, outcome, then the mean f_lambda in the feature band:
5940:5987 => -2.8 angstrom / 9.26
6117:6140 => -1.8 angstrom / 9.46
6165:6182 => 1.0 angstrom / 8.24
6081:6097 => 0.0 angstrom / 8.78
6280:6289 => 0.1 angstrom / 8.69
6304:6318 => 0.1 angstrom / 8.7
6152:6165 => -0.1 angstrom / 8.81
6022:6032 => -0.5 angstrom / 9.2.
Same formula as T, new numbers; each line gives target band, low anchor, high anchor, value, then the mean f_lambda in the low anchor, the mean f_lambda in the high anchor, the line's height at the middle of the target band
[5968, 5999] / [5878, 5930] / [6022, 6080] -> -1.9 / 8.56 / 9.36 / 8.99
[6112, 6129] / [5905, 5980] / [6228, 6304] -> -1.8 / 9.18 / 8.4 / 8.75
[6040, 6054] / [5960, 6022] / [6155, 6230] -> 0.3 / 9.32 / 8.79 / 9.18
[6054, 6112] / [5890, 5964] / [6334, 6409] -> -3.8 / 8.88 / 8.86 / 8.87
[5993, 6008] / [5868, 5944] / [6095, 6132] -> -0.6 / 8.72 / 9.61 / 9.13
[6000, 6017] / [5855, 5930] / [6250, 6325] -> -1.5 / 8.69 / 8.49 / 8.63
